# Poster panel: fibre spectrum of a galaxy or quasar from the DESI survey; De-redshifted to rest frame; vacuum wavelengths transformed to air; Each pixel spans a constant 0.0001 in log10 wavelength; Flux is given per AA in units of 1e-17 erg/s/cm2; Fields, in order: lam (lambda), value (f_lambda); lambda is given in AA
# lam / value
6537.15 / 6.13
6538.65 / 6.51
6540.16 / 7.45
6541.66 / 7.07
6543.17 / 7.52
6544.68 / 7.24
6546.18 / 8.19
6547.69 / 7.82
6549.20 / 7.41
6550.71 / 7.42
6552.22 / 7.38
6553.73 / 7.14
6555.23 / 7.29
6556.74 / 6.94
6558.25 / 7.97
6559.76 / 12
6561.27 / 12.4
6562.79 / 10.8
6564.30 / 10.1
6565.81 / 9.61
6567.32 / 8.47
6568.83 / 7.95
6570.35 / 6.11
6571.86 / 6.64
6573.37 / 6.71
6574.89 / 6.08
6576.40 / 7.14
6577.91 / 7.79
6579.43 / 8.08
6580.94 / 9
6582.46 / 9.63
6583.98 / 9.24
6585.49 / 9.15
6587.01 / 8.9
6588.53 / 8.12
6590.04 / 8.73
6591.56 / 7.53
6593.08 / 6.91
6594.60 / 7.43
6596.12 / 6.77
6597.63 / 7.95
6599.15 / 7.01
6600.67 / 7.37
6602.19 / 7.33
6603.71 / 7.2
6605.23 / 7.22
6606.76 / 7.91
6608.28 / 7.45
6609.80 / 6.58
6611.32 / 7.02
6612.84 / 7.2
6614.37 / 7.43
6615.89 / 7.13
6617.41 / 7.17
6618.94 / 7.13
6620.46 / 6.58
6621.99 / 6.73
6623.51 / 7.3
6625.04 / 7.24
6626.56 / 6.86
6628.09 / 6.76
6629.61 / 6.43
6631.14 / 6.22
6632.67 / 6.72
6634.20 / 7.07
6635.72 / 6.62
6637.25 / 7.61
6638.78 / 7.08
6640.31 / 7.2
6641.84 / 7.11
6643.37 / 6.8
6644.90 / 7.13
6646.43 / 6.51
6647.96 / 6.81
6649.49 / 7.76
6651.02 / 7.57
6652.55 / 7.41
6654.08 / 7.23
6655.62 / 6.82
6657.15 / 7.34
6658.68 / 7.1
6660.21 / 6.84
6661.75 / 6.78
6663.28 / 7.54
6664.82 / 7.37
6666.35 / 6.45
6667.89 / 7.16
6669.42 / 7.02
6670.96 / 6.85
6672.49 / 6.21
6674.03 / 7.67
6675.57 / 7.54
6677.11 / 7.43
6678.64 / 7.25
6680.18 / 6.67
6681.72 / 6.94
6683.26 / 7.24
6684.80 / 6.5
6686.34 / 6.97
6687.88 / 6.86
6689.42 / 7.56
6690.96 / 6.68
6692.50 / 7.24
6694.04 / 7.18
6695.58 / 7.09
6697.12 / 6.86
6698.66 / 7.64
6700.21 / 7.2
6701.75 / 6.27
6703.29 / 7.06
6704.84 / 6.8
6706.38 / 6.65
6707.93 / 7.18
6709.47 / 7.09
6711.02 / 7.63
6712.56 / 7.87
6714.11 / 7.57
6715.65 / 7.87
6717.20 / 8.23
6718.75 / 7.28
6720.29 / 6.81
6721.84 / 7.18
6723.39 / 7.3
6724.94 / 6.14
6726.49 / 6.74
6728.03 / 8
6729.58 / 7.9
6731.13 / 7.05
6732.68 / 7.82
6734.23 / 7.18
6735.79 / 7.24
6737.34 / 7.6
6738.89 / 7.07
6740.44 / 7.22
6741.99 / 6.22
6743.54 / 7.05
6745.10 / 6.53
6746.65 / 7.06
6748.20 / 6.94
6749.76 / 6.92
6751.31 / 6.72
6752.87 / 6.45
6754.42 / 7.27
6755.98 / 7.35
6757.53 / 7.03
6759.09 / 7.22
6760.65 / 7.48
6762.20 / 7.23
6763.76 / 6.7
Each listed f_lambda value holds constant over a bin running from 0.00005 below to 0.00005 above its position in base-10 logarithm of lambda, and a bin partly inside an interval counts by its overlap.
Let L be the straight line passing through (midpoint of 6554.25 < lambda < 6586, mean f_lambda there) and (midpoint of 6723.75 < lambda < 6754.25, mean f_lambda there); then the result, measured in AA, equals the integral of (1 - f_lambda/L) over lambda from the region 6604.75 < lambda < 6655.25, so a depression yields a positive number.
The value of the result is 5.9 AA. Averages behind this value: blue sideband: 8.51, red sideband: 7.05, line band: 7.06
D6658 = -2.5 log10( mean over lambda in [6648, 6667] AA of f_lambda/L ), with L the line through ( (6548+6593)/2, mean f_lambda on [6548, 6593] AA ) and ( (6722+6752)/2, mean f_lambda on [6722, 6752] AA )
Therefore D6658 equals 0.07 mag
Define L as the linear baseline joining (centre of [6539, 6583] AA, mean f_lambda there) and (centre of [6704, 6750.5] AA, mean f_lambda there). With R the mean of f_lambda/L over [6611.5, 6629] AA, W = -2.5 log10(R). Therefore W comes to 0.11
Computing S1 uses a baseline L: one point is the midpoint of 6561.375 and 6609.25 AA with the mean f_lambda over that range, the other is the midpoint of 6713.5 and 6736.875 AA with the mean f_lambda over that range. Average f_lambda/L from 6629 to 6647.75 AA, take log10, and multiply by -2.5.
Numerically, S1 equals 0.13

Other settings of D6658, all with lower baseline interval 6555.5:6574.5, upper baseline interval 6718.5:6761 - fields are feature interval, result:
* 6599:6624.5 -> 0.16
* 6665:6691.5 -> 0.10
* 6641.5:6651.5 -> 0.13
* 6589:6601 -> 0.13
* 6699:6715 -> 0.04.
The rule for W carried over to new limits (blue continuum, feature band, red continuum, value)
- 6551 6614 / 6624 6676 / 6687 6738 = 0.09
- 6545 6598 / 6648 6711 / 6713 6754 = 0.06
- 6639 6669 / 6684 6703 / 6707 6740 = 0.04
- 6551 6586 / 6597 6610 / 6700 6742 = 0.11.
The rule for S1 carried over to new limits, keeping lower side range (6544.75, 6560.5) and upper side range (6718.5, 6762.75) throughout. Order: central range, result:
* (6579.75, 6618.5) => 0.00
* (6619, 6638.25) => 0.11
